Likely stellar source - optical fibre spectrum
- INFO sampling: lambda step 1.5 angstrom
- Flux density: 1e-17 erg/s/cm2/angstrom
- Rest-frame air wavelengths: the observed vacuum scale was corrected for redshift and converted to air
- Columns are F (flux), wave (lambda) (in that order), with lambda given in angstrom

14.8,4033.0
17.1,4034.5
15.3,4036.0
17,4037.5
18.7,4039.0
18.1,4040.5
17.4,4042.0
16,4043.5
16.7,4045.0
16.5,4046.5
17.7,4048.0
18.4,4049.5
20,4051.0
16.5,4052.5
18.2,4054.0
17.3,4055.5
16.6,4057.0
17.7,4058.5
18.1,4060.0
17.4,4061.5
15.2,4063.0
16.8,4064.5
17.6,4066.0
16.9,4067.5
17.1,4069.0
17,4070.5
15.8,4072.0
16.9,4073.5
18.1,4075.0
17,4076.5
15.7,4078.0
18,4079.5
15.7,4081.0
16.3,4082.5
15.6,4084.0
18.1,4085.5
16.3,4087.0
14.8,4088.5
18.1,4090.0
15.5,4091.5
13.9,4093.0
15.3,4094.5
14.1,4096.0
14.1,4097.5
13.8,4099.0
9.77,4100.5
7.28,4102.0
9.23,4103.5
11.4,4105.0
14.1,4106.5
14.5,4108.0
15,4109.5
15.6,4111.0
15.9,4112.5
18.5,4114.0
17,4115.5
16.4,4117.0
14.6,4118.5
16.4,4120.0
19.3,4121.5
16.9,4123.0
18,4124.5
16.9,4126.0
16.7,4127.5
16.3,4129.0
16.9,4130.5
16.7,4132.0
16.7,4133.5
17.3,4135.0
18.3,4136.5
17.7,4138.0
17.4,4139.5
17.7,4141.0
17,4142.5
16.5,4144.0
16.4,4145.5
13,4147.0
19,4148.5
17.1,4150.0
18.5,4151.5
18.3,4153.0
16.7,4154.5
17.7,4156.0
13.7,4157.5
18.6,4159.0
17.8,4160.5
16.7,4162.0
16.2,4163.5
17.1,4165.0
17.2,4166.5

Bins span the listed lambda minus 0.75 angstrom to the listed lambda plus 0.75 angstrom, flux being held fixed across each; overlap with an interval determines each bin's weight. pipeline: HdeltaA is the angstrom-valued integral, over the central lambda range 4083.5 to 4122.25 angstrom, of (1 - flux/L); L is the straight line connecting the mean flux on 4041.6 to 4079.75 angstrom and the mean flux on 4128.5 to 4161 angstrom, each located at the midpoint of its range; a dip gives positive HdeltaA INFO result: 5.3 angstrom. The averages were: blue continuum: 17.2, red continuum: 17.1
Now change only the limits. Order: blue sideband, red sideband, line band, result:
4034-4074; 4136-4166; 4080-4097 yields 1.3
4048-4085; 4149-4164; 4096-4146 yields 4.5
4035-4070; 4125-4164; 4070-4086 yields 0.4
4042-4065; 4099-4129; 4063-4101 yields 0.6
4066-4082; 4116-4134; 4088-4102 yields 2.4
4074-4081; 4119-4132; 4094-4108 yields 4.0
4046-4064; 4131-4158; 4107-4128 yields 0.8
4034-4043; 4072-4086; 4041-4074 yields -0.3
